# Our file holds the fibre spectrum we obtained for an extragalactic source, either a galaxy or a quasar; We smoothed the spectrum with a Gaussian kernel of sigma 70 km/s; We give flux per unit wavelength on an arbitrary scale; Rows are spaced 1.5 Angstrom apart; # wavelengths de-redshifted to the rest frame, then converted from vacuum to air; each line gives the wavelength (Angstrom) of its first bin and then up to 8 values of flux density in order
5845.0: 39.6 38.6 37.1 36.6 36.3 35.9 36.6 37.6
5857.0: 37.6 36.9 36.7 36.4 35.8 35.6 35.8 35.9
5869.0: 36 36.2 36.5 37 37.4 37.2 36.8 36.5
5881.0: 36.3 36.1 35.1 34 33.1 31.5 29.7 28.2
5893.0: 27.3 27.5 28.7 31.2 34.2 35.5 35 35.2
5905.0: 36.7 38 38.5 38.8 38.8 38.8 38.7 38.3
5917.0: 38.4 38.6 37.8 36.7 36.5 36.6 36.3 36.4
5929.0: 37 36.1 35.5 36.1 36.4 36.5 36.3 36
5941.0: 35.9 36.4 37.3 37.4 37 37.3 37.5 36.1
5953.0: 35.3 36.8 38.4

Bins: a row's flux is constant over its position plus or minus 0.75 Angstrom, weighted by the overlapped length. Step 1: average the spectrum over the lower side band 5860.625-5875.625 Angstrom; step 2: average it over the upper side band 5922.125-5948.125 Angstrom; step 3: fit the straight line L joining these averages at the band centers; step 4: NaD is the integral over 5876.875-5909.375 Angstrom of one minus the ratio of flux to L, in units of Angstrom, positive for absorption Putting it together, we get 2.3 Angstrom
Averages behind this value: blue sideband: 36.3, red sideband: 36.5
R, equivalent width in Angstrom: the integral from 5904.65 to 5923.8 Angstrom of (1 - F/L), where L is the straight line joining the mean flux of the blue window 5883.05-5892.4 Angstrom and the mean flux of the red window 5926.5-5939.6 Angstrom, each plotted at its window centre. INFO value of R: -2.01 Angstrom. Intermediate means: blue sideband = 31.9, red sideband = 36.3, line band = 38.1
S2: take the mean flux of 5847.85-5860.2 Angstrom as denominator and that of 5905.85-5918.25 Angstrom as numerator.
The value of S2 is 1.05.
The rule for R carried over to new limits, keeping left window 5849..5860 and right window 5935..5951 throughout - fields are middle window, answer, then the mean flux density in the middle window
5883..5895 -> 1.9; 31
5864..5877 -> 0.1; 36.4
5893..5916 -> 0.9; 35.3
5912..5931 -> -0.3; 37.4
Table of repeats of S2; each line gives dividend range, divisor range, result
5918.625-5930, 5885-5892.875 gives 1.19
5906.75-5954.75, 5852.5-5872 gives 1.02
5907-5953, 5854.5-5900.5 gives 1.07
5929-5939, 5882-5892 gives 1.11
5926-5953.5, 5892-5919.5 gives 1.03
